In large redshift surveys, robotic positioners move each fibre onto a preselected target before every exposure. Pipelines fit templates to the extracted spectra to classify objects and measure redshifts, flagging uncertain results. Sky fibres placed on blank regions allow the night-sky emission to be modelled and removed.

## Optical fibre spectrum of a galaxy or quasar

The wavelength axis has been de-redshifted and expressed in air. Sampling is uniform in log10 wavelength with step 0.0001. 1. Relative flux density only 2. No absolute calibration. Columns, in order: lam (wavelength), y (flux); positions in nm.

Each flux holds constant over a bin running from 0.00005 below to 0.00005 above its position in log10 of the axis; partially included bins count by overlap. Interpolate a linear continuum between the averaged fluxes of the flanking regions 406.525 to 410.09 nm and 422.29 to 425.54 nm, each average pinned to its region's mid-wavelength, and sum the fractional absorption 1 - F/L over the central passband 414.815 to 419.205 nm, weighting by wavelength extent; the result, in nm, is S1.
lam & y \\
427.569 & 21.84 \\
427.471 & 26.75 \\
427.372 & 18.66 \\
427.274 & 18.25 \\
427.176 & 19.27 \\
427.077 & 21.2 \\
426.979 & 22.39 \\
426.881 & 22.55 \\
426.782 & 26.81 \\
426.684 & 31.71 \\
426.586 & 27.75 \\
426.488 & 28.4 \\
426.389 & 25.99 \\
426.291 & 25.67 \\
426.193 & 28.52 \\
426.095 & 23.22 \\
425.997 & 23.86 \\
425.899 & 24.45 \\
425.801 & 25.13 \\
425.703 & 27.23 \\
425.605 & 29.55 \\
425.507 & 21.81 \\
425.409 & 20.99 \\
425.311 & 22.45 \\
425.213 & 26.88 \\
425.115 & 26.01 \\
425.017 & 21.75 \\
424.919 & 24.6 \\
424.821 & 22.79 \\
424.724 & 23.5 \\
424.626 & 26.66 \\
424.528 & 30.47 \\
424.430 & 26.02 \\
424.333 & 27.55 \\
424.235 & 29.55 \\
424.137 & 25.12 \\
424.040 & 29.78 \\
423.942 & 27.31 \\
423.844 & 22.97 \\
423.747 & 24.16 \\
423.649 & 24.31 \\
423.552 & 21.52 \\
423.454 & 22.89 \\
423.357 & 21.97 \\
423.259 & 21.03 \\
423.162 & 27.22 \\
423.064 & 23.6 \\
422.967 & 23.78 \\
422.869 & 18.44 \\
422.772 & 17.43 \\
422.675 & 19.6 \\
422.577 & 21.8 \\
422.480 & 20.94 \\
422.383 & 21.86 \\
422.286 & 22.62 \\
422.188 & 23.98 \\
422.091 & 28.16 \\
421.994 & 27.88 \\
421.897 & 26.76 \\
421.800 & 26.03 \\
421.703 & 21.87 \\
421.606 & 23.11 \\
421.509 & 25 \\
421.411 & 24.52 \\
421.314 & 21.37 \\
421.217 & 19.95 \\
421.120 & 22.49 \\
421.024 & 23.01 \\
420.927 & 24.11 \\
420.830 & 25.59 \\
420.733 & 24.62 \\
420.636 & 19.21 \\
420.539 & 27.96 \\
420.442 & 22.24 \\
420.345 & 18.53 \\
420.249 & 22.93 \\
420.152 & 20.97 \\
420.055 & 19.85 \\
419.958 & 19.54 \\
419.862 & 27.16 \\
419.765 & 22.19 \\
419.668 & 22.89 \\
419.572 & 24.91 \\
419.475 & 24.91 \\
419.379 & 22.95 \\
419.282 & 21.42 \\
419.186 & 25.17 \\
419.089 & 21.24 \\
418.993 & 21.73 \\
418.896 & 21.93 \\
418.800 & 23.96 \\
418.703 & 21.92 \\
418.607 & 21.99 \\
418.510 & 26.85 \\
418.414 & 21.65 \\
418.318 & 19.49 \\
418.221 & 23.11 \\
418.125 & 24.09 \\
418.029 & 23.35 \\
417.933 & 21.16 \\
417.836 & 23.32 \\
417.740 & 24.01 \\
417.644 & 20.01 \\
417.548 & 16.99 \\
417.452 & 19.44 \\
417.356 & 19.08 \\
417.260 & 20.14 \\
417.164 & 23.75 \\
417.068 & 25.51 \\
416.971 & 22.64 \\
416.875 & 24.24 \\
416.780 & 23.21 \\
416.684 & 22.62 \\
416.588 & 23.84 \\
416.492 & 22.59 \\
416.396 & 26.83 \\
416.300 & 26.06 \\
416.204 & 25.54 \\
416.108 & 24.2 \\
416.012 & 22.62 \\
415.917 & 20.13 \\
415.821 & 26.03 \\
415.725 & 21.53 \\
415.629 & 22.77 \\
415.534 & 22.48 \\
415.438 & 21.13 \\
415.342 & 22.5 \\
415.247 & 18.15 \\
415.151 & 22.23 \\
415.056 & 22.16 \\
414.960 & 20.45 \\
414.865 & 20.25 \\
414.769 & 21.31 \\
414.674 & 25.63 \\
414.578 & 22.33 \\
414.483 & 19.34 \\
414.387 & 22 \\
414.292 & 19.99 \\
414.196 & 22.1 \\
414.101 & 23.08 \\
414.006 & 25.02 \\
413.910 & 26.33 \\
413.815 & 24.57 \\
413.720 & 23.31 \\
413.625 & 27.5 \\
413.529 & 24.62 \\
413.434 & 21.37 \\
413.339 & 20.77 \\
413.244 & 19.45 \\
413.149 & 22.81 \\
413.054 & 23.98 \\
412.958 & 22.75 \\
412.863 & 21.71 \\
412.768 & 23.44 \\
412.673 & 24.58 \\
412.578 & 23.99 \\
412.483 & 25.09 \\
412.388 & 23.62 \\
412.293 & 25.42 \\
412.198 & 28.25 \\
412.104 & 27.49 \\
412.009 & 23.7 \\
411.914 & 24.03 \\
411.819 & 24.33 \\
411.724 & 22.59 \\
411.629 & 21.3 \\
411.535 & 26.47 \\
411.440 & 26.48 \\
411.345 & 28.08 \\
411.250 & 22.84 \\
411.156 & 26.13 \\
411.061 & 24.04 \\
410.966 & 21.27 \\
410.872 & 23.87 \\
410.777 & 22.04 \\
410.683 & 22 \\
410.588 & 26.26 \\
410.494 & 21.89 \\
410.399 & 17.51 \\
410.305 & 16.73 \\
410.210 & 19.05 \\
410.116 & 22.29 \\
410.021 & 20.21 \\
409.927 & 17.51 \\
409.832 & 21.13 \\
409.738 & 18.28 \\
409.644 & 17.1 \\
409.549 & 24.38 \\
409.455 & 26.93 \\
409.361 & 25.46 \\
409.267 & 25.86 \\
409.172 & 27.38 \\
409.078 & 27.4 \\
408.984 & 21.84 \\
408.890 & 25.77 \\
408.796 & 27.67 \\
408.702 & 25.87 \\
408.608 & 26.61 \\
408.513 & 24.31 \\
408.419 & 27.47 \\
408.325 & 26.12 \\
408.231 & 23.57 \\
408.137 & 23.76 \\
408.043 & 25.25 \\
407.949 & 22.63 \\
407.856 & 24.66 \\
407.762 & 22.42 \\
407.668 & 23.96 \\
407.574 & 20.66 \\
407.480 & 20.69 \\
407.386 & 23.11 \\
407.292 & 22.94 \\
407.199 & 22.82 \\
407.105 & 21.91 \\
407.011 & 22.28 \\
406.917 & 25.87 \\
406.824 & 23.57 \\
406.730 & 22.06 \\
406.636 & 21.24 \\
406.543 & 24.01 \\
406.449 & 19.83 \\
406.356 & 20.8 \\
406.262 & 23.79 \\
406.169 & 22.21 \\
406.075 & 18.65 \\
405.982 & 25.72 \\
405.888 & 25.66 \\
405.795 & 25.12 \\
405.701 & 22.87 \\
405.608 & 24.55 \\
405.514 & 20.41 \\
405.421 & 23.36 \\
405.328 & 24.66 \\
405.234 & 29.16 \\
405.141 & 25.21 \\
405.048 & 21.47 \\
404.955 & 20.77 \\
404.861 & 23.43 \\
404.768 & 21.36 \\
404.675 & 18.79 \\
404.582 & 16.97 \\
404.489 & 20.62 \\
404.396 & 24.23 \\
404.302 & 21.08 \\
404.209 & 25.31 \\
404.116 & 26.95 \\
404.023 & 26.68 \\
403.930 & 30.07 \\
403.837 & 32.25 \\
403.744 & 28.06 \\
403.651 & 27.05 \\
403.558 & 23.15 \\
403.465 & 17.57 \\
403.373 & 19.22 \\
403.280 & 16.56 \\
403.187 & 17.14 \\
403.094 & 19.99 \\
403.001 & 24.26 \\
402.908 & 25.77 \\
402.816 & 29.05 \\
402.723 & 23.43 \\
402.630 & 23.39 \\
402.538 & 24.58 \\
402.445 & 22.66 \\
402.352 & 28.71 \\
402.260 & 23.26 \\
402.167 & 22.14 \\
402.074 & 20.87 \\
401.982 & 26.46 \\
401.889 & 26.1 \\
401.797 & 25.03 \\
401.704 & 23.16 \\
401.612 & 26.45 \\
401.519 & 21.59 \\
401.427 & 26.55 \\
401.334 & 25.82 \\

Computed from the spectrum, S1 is 0.230 nm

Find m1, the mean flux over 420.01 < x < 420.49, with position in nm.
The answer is 20.9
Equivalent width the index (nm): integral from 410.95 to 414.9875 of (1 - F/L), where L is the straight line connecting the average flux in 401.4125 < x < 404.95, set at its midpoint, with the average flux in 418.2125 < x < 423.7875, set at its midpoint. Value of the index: -0.07 nm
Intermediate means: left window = 23.6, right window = 22.9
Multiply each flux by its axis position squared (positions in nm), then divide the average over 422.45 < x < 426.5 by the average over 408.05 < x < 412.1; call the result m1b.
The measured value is 1.11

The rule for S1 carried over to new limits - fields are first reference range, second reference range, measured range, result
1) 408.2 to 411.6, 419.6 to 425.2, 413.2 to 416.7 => 0.121 nm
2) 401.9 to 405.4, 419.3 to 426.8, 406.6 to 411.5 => 0.094 nm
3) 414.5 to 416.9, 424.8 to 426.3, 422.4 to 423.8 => 0.125 nm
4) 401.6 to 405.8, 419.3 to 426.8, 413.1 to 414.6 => 0.071 nm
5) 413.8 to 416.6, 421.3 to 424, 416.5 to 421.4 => 0.109 nm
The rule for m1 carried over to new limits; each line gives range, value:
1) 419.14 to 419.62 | 23.9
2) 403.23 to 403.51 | 17.8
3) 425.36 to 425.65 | 24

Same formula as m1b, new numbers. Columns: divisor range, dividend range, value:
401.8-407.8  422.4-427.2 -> 1.16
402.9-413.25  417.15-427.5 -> 1.08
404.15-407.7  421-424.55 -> 1.14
